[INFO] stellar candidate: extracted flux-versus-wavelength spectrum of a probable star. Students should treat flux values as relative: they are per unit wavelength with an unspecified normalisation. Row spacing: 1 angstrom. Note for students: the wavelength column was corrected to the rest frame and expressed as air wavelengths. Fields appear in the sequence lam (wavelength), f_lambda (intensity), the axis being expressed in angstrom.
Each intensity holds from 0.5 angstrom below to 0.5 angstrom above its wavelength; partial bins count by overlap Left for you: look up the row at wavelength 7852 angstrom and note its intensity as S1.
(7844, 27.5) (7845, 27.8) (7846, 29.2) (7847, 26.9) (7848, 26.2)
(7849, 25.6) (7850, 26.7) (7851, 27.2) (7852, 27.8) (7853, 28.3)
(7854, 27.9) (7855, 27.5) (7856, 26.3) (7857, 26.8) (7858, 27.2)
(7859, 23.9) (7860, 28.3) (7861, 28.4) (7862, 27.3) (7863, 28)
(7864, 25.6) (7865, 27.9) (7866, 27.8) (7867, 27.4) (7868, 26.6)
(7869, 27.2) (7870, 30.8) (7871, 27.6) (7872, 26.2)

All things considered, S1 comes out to 27.8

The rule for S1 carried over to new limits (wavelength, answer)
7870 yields 30.8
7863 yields 28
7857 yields 26.8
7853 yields 28.3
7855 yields 27.5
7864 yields 25.6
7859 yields 23.9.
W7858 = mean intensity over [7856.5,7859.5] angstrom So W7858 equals 26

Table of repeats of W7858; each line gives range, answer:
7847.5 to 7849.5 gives 25.9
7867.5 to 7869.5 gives 26.9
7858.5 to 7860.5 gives 26.1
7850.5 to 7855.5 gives 27.7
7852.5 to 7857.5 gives 27.4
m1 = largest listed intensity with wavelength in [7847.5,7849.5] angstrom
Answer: 26.2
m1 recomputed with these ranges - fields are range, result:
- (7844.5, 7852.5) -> 29.2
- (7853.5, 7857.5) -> 27.9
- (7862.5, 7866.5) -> 28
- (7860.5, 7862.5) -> 28.4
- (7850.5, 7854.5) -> 28.3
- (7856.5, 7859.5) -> 27.2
